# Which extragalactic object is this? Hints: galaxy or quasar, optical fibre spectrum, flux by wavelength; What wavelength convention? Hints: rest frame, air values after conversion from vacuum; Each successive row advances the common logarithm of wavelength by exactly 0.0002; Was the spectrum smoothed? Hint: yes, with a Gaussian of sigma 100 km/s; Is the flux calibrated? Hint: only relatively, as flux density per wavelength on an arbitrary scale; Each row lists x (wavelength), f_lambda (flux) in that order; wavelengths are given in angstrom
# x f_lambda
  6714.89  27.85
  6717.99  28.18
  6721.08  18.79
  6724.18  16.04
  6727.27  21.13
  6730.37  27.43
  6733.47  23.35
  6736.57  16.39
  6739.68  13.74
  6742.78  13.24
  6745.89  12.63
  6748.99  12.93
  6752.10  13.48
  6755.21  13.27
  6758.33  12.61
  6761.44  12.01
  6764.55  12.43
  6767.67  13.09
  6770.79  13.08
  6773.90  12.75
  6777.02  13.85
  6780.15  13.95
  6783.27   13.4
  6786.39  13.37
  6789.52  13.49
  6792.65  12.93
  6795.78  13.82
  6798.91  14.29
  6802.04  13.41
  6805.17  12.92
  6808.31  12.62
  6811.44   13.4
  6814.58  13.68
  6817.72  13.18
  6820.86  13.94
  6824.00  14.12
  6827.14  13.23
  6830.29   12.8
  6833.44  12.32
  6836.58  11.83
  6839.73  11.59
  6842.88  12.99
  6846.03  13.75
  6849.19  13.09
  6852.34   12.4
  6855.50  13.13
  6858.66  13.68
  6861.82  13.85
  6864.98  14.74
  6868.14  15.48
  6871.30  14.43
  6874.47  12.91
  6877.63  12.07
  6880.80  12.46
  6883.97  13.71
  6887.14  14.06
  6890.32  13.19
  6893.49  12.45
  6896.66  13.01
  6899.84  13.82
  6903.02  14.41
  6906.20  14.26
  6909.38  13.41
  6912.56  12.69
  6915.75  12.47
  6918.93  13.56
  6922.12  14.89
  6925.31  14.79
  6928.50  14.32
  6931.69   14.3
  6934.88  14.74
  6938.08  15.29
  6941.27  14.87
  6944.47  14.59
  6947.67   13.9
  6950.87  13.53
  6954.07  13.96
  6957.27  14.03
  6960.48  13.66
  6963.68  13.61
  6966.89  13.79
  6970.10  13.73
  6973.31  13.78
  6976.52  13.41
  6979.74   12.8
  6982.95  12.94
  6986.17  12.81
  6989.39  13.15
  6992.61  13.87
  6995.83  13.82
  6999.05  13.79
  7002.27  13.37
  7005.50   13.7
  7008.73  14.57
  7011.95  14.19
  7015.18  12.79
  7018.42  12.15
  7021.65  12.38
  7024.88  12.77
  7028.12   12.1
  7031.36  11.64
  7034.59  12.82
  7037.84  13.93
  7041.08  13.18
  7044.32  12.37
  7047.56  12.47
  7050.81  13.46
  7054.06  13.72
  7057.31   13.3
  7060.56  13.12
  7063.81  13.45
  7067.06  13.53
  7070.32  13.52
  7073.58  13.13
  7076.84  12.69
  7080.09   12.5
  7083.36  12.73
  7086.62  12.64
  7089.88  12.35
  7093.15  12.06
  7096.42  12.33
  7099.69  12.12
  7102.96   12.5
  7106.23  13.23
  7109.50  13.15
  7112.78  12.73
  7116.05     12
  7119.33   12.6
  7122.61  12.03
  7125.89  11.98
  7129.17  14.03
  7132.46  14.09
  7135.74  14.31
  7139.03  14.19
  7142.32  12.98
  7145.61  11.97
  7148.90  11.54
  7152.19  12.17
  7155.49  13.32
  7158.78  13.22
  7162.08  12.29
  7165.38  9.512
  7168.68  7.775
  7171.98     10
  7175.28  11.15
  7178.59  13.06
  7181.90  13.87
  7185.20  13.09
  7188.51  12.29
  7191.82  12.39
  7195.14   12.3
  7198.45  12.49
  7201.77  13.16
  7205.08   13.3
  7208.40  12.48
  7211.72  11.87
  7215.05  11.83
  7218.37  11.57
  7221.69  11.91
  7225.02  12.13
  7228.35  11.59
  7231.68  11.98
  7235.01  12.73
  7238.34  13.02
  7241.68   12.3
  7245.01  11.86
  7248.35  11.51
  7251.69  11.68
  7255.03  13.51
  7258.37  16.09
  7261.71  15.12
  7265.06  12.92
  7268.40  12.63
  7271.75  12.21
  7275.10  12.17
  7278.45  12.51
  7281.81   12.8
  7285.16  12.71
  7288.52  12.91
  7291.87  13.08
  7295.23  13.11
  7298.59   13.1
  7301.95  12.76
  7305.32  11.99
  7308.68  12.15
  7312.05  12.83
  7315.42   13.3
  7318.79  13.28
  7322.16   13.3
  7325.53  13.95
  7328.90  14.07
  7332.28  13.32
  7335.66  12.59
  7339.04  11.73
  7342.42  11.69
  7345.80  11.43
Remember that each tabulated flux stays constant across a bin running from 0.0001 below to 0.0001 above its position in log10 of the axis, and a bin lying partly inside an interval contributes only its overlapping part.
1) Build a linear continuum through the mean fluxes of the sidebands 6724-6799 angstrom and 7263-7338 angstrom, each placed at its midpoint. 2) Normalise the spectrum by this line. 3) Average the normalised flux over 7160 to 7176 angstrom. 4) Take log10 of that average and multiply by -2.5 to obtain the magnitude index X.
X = 0.30 mag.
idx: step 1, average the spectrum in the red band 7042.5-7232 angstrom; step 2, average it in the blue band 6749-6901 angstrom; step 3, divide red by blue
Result 0.94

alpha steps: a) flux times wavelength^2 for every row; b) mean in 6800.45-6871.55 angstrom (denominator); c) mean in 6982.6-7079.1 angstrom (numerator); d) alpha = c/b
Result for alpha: 1.05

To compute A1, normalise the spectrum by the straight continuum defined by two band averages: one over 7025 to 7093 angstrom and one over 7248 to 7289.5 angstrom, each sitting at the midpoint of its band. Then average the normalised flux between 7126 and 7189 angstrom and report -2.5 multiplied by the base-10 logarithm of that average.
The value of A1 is 0.053 mag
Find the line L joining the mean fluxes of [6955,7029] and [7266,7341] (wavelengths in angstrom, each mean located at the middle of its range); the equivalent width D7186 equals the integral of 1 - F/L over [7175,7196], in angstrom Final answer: 0.6 angstrom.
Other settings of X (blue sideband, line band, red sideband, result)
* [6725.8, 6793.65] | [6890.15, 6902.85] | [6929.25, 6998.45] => 0.07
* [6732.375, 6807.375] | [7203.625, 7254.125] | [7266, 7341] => 0.07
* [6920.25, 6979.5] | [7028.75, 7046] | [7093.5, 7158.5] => 0.06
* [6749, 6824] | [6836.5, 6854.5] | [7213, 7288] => 0.04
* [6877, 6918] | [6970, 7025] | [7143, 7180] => -0.06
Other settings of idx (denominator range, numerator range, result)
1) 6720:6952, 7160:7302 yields 0.88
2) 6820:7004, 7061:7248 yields 0.92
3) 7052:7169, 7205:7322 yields 1.00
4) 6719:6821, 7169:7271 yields 0.85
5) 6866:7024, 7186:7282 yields 0.92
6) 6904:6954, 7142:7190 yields 0.84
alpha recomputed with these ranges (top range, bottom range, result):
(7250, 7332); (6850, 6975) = 1.06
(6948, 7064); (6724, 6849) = 1.01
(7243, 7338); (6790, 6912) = 1.10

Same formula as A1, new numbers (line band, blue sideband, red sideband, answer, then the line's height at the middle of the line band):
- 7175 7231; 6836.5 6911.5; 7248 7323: 0.06 mag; 13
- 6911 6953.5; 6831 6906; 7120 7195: -0.09 mag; 13.1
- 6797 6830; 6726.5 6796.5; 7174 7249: 0.07 mag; 14.4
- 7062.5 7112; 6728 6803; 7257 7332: 0.07 mag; 13.6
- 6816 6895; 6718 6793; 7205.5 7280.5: 0.11 mag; 14.7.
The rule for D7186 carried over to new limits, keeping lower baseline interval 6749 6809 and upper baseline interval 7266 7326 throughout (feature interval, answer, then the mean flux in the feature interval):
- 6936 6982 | -3.0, 13.9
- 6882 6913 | -1.0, 13.5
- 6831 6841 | 0.9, 12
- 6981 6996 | -0.3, 13.3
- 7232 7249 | 0.7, 12.3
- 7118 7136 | -0.2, 13.1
